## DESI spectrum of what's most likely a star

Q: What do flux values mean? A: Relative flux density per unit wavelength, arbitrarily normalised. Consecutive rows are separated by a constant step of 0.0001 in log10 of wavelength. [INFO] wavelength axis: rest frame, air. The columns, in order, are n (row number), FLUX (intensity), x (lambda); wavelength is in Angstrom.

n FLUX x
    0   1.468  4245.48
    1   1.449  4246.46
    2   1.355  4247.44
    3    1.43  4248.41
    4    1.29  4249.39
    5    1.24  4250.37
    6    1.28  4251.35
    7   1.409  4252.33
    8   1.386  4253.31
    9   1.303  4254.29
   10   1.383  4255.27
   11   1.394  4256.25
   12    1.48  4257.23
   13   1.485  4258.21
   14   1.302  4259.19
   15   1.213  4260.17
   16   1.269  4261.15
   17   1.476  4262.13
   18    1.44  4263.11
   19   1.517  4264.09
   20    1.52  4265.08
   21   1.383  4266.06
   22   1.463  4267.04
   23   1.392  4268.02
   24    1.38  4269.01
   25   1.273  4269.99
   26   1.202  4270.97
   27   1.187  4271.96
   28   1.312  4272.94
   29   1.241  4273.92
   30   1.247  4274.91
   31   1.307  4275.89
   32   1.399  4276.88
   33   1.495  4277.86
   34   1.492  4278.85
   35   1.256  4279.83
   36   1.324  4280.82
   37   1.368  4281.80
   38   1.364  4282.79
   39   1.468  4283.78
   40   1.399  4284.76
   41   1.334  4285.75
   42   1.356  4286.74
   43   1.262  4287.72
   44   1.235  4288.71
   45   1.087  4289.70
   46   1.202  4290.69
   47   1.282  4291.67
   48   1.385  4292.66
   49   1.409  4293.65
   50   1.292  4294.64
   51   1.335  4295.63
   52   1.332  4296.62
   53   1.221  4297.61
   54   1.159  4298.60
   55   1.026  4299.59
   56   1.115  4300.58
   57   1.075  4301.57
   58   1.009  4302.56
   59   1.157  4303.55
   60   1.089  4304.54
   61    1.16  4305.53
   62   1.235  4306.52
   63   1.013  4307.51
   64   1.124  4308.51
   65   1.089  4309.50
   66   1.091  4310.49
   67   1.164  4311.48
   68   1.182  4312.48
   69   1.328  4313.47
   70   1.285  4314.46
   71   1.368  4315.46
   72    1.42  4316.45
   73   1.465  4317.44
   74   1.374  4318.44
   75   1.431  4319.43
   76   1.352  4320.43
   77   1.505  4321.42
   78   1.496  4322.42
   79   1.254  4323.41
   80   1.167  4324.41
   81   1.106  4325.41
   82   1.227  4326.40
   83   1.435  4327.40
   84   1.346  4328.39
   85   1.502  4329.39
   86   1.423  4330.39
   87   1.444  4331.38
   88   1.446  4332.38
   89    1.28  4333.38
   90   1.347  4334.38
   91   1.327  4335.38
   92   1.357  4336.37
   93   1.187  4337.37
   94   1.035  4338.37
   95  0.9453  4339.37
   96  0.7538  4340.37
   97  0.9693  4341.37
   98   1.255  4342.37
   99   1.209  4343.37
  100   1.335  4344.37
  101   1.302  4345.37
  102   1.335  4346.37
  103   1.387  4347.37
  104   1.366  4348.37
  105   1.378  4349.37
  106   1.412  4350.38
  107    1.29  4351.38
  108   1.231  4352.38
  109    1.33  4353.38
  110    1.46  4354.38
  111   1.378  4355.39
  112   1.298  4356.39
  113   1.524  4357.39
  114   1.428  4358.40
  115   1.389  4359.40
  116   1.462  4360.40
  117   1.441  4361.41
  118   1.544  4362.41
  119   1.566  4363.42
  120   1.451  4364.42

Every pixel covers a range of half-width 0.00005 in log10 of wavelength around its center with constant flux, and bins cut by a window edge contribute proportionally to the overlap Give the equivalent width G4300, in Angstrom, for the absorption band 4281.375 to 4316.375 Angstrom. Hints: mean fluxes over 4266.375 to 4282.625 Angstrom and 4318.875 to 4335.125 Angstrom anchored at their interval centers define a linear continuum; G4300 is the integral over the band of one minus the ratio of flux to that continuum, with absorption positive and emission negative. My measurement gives 3.0 Angstrom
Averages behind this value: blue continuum 1.33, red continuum 1.36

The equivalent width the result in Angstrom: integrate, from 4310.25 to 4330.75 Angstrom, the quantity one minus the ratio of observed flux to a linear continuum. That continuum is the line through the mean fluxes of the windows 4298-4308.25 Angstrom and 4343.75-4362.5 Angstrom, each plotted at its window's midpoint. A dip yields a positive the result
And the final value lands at -2.2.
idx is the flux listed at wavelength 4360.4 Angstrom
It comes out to 1.462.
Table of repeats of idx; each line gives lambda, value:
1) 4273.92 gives 1.241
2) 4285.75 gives 1.334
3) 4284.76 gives 1.399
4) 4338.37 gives 1.035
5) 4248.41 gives 1.43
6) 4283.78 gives 1.468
